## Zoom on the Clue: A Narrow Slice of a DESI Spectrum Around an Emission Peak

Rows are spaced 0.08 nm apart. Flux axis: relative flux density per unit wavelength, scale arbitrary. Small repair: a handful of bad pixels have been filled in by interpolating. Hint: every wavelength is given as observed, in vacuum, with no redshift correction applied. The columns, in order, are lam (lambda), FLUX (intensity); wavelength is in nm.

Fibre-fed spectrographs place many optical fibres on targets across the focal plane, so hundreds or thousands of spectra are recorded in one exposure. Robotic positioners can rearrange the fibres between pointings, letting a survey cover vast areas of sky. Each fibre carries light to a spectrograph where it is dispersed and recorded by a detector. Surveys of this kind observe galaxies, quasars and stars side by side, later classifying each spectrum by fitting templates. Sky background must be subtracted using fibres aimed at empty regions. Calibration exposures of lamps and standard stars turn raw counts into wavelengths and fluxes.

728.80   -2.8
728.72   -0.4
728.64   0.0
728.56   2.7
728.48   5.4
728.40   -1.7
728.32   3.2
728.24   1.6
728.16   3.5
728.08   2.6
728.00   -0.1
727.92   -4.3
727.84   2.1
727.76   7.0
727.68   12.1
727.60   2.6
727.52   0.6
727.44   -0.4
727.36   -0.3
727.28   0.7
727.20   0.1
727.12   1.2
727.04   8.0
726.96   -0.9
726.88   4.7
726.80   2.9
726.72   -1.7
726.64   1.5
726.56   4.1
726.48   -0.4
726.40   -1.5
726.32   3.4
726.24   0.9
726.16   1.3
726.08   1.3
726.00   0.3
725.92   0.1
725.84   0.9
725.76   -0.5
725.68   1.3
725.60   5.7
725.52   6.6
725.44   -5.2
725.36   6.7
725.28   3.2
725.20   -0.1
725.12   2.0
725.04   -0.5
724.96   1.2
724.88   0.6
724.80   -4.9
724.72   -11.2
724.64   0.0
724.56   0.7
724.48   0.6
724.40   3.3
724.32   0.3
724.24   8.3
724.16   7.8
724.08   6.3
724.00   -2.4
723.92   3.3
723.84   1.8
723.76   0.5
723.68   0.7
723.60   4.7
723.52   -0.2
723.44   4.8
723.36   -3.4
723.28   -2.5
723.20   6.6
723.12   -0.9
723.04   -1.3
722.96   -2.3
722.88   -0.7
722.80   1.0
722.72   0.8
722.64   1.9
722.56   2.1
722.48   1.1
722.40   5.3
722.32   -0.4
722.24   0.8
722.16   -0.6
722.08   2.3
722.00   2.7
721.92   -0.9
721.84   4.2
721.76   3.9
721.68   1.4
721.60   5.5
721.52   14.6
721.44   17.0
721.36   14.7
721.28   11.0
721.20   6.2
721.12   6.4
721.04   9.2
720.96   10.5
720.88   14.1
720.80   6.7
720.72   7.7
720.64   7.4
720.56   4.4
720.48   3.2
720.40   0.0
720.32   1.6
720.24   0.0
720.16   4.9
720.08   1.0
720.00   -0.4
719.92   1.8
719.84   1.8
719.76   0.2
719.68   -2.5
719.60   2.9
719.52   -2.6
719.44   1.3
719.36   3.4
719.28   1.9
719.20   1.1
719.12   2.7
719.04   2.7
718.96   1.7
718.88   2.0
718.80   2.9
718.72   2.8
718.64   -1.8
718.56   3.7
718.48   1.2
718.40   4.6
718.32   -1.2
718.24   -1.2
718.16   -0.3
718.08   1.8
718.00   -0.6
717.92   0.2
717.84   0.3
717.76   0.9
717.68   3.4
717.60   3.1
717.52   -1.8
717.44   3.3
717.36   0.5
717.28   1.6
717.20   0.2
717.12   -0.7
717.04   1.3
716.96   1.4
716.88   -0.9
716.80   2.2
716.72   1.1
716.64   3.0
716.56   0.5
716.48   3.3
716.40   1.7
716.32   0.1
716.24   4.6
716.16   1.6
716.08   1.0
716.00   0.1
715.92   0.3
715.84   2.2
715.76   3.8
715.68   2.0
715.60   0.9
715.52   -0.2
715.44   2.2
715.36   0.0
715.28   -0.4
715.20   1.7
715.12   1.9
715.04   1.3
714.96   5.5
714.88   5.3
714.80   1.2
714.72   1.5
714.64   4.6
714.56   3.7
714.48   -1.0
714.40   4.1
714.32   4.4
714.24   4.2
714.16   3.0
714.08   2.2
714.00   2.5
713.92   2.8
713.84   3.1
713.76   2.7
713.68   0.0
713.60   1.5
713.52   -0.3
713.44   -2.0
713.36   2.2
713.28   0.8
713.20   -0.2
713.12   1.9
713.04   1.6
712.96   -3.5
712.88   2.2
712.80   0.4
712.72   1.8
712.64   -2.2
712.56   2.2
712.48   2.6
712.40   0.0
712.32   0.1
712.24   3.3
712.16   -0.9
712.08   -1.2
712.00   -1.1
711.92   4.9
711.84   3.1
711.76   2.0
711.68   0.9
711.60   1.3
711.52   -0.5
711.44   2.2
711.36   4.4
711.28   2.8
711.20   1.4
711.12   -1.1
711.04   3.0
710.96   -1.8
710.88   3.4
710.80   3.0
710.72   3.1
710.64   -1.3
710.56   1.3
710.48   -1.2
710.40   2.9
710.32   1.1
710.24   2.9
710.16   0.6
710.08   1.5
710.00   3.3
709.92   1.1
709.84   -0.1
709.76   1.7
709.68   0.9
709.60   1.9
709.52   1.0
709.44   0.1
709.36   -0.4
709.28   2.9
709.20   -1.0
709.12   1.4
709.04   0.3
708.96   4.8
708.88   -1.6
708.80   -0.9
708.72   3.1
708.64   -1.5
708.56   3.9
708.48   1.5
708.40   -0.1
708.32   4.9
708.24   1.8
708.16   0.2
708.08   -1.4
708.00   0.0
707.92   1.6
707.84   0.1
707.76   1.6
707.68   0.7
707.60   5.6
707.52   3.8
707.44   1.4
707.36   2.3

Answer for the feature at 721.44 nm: [O II] 3727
